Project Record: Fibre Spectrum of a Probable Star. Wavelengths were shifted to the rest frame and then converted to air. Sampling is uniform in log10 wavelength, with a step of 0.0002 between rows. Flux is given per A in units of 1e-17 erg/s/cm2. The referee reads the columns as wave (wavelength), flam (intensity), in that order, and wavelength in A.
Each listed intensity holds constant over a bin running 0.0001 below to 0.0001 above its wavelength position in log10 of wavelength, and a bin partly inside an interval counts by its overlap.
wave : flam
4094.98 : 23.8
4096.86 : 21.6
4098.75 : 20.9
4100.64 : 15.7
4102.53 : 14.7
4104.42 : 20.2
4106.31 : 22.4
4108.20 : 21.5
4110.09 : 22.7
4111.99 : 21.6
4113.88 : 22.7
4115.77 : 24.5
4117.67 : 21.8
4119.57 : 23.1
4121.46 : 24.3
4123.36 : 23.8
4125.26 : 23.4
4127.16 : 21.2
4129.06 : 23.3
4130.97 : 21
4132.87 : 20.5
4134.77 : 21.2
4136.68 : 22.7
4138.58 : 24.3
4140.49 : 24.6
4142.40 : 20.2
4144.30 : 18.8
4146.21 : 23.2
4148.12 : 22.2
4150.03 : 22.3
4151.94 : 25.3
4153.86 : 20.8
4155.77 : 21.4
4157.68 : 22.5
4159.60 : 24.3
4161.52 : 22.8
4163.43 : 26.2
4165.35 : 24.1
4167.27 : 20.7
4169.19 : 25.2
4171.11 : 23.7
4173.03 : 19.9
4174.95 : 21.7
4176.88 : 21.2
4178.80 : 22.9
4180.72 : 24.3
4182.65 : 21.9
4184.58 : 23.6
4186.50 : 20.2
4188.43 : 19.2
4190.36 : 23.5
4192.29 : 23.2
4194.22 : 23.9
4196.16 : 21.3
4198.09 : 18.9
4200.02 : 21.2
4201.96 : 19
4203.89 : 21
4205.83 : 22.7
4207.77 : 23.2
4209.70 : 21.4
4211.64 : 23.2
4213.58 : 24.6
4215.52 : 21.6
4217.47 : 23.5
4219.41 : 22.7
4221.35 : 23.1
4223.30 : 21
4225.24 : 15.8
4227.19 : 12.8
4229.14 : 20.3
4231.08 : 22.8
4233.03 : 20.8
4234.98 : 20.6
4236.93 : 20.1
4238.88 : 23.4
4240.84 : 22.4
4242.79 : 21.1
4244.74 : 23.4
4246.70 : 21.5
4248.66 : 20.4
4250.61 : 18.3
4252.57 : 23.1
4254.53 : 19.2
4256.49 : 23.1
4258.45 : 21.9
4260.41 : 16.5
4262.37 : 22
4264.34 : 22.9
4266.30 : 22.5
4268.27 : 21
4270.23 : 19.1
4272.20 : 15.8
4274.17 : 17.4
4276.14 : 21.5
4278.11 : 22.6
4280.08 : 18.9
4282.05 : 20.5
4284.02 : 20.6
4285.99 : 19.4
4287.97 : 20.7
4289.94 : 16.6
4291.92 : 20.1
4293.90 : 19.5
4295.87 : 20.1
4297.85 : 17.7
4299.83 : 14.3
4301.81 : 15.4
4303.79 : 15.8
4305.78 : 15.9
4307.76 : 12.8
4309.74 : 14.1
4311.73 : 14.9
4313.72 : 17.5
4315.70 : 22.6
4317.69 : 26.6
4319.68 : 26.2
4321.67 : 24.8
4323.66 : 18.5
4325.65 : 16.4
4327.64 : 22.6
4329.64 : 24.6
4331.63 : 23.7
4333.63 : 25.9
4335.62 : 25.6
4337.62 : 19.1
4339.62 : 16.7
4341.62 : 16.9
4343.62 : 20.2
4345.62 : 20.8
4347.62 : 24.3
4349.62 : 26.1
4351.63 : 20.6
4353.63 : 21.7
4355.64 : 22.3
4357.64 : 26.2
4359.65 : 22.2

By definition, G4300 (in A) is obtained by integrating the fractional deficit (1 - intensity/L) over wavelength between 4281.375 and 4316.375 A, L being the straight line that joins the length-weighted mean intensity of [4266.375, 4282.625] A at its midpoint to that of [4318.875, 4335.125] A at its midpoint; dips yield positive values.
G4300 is 5.8 A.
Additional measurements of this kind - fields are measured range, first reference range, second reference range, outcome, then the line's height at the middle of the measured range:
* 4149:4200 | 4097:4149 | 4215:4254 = -2.7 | 21.3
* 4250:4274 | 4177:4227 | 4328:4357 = 1.6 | 21.9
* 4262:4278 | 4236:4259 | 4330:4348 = 0.9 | 21.5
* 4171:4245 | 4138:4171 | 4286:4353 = 1.4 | 21.9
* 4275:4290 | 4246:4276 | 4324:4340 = 0.4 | 20.8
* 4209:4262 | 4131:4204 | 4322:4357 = 2.2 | 22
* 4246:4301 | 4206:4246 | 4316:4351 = 4.8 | 21.8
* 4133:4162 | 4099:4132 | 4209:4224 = -0.6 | 22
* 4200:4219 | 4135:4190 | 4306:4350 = -0.2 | 22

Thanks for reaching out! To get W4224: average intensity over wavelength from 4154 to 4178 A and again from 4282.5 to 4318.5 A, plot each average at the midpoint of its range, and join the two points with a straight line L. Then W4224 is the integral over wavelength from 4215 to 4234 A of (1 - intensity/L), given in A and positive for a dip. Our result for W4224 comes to 0.3 A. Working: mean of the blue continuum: 22.7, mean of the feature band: 20.4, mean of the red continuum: 18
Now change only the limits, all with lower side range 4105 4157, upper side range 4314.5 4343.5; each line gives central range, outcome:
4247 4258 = 0.6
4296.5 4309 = 3.8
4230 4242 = 0.3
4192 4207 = 0.6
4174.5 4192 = 0.2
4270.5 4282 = 1.5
